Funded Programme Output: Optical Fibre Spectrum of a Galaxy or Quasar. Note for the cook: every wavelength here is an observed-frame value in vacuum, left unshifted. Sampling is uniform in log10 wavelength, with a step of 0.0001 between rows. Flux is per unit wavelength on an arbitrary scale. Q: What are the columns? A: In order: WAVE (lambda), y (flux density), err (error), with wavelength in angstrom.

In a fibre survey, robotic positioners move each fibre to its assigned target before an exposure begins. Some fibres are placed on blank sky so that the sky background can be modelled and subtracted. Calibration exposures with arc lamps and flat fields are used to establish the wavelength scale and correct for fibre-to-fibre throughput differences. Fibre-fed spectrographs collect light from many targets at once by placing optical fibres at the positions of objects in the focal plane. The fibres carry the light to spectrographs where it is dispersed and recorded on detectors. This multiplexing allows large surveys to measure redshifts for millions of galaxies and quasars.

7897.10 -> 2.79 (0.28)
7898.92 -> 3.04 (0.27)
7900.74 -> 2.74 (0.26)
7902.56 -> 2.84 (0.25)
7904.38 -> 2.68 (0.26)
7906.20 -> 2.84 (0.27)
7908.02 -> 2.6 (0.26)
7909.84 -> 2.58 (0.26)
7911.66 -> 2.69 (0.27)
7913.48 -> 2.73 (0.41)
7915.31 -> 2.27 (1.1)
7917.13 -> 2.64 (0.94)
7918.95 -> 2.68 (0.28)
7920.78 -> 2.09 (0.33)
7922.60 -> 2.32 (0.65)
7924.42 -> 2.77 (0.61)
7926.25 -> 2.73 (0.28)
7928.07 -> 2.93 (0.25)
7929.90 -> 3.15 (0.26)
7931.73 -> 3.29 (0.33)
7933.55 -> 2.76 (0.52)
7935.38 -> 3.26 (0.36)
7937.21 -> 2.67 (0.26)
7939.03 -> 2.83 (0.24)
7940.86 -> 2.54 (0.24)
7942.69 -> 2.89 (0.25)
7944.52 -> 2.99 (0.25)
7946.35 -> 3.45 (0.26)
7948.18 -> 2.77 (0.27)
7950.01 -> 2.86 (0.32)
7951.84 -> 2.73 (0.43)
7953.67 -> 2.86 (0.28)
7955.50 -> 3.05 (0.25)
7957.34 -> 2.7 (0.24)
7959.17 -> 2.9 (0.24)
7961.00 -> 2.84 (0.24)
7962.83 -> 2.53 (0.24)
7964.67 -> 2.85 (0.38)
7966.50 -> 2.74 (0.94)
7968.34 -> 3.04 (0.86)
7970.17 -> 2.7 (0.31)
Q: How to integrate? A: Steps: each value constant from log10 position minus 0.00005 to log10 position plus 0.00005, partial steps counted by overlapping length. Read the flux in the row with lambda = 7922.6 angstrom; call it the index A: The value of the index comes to 2.32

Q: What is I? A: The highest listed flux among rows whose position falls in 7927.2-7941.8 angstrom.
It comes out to 3.29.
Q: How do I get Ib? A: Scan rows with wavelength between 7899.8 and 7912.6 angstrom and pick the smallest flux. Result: 2.58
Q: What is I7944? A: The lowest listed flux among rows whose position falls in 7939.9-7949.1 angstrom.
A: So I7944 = 2.54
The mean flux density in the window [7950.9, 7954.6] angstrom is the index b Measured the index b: 2.8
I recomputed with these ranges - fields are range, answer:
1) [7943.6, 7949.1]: 3.45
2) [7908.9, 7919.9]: 2.73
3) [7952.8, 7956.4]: 3.05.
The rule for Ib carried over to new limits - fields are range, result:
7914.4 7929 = 2.09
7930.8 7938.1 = 2.67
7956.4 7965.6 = 2.53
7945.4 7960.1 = 2.7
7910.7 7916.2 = 2.27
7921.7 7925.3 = 2.32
